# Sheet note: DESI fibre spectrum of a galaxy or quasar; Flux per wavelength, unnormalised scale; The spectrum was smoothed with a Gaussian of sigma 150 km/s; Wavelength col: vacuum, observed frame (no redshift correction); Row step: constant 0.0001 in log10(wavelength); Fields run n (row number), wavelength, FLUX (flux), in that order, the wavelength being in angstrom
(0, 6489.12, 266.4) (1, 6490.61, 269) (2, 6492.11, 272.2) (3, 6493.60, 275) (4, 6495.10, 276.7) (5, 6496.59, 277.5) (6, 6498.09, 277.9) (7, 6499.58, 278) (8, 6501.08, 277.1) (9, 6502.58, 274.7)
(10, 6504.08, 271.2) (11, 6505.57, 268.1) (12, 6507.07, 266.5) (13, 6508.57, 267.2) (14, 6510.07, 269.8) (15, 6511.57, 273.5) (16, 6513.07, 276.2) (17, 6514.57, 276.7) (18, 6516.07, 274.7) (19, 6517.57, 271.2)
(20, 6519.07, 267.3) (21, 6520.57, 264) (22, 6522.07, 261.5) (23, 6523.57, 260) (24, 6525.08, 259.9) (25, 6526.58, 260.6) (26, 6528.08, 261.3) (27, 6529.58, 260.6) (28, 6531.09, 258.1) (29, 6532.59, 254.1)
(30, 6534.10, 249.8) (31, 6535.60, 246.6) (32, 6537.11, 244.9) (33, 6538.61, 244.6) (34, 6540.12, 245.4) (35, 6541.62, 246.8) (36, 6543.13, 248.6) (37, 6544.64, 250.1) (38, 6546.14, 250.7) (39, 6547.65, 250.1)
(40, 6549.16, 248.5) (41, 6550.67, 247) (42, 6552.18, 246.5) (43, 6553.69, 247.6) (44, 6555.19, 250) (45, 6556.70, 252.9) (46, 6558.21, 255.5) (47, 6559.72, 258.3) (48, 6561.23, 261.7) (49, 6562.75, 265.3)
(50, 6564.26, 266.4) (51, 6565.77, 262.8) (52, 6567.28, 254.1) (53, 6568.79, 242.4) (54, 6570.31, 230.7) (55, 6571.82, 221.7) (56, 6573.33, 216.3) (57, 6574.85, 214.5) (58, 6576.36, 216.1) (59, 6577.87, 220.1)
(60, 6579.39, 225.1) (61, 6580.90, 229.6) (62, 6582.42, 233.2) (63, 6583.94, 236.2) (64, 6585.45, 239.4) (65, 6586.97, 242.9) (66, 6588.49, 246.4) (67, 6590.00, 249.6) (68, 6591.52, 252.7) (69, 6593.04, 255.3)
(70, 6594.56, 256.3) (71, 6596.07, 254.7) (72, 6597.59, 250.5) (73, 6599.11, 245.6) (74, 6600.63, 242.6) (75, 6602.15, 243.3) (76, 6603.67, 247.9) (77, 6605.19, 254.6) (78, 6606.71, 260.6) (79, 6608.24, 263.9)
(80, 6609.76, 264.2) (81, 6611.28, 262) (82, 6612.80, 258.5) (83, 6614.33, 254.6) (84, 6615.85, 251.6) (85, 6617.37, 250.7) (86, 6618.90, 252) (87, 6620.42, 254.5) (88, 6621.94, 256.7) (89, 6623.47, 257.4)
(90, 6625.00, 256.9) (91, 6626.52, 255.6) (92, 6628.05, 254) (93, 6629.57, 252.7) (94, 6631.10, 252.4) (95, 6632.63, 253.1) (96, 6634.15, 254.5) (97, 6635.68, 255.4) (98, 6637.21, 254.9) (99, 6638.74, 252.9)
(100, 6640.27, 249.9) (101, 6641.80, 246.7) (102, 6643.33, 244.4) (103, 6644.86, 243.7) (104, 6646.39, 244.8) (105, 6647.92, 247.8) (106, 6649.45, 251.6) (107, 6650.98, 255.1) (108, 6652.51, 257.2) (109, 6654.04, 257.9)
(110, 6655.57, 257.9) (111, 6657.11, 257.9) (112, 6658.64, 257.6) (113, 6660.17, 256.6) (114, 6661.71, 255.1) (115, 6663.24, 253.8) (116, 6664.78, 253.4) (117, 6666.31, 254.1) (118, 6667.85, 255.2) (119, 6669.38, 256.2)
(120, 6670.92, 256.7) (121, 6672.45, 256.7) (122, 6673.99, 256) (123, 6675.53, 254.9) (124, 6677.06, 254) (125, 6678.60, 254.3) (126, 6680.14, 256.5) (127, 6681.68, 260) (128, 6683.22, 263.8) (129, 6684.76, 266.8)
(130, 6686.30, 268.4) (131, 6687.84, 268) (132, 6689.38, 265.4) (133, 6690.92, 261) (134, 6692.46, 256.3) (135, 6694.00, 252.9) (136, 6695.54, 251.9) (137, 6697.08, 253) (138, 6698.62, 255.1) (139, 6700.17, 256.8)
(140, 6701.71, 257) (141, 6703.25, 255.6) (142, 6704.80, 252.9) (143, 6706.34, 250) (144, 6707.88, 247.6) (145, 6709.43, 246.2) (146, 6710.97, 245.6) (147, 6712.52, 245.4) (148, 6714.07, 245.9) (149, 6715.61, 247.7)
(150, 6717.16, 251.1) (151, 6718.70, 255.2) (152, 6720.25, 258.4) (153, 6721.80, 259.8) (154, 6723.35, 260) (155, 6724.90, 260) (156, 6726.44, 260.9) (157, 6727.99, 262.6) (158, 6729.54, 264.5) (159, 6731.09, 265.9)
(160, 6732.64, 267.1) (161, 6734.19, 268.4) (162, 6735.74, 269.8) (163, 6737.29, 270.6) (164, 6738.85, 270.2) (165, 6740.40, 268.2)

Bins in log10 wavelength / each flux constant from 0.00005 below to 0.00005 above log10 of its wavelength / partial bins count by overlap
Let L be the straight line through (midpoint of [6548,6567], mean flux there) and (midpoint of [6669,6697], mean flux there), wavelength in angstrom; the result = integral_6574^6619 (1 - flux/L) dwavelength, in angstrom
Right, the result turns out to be 1.8 angstrom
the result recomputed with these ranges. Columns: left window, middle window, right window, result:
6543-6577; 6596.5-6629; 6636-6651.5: -0.8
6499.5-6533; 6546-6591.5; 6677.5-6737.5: 3.8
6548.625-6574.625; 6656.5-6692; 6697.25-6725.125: -1.0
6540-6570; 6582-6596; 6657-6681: 0.4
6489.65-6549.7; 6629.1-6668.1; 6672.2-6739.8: 1.0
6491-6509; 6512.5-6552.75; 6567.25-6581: -0.6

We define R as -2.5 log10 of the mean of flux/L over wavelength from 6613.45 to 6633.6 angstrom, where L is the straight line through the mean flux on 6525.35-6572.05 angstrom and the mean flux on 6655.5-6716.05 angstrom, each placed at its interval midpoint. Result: 0.00 mag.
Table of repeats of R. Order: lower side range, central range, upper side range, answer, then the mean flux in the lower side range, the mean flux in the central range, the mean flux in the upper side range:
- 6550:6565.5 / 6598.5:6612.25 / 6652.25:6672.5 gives 0.01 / 255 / 254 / 256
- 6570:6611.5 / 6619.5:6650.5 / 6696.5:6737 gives -0.02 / 242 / 252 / 256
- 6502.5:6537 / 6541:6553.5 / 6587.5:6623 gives 0.05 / 264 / 248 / 253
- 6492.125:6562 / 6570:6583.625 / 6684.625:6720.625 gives 0.16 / 261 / 223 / 255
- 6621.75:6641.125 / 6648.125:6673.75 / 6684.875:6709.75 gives 0.00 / 254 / 256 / 257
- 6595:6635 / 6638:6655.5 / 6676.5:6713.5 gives 0.02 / 254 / 251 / 256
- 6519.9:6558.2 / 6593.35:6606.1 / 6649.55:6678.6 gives 0.02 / 252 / 250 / 256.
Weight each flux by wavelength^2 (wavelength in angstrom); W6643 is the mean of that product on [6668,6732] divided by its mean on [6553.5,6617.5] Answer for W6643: 1.1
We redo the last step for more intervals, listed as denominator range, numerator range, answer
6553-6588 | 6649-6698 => 1.10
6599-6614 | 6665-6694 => 1.04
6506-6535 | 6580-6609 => 0.96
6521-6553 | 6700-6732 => 1.07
